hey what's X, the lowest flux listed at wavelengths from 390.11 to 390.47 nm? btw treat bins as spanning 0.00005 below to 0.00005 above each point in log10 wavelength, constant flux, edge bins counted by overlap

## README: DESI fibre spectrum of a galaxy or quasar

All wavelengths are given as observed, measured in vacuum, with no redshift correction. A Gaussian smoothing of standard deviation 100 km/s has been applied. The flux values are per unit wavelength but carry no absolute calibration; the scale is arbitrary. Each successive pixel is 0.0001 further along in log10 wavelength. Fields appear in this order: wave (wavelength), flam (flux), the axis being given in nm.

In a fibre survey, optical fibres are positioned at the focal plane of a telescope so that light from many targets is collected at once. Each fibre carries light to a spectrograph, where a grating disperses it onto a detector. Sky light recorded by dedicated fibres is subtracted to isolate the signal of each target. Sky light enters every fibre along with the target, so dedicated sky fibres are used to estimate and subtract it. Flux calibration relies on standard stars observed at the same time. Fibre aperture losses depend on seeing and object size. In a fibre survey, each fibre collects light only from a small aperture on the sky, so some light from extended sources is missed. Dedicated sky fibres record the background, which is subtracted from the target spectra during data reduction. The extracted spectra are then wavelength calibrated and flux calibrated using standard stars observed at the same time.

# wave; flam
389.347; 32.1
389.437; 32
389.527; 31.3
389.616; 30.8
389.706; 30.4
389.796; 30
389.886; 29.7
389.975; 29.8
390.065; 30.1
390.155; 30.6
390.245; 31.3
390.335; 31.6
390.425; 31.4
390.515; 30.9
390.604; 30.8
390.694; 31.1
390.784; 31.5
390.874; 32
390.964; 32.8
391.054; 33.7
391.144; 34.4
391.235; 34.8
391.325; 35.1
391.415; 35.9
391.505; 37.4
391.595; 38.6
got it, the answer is 30.6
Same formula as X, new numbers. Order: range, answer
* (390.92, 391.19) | 32.8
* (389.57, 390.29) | 29.7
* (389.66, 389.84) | 30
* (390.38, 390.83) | 30.8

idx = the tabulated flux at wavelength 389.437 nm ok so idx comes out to 32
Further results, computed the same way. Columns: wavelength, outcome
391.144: 34.4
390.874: 32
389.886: 29.7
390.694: 31.1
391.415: 35.9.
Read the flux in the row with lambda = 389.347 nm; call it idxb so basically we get 32.1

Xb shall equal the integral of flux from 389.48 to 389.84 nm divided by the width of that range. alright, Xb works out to 30.6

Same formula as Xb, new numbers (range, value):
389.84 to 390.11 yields 29.9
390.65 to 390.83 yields 31.3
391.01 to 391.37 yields 34.4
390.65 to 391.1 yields 32.2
